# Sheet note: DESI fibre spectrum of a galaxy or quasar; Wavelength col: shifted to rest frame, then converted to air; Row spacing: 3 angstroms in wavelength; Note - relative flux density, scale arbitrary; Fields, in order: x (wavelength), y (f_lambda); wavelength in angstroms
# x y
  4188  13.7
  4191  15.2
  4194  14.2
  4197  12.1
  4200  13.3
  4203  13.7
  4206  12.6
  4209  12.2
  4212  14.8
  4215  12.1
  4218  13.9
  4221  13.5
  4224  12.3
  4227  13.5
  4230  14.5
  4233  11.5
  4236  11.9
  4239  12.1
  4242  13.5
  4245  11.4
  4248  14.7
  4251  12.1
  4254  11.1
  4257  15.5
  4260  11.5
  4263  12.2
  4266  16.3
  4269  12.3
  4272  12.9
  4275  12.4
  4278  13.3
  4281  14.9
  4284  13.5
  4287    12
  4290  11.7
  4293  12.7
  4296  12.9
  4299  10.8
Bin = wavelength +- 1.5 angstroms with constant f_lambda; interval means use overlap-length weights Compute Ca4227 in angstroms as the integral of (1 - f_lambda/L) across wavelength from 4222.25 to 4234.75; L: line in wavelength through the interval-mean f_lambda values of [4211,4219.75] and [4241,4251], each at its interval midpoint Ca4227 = 0.35 angstroms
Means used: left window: 13.5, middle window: 12.9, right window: 13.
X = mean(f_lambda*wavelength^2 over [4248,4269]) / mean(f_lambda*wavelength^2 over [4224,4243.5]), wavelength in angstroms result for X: 1.04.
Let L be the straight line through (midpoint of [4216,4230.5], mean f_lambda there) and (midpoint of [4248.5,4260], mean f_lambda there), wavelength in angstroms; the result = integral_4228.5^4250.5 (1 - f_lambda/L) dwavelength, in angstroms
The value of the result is 0.6 angstroms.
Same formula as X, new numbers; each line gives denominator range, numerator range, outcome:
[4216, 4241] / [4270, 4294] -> 1.03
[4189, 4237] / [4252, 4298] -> 1.01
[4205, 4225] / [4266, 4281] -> 1.04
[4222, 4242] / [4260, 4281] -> 1.06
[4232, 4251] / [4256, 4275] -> 1.08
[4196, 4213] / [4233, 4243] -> 0.95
